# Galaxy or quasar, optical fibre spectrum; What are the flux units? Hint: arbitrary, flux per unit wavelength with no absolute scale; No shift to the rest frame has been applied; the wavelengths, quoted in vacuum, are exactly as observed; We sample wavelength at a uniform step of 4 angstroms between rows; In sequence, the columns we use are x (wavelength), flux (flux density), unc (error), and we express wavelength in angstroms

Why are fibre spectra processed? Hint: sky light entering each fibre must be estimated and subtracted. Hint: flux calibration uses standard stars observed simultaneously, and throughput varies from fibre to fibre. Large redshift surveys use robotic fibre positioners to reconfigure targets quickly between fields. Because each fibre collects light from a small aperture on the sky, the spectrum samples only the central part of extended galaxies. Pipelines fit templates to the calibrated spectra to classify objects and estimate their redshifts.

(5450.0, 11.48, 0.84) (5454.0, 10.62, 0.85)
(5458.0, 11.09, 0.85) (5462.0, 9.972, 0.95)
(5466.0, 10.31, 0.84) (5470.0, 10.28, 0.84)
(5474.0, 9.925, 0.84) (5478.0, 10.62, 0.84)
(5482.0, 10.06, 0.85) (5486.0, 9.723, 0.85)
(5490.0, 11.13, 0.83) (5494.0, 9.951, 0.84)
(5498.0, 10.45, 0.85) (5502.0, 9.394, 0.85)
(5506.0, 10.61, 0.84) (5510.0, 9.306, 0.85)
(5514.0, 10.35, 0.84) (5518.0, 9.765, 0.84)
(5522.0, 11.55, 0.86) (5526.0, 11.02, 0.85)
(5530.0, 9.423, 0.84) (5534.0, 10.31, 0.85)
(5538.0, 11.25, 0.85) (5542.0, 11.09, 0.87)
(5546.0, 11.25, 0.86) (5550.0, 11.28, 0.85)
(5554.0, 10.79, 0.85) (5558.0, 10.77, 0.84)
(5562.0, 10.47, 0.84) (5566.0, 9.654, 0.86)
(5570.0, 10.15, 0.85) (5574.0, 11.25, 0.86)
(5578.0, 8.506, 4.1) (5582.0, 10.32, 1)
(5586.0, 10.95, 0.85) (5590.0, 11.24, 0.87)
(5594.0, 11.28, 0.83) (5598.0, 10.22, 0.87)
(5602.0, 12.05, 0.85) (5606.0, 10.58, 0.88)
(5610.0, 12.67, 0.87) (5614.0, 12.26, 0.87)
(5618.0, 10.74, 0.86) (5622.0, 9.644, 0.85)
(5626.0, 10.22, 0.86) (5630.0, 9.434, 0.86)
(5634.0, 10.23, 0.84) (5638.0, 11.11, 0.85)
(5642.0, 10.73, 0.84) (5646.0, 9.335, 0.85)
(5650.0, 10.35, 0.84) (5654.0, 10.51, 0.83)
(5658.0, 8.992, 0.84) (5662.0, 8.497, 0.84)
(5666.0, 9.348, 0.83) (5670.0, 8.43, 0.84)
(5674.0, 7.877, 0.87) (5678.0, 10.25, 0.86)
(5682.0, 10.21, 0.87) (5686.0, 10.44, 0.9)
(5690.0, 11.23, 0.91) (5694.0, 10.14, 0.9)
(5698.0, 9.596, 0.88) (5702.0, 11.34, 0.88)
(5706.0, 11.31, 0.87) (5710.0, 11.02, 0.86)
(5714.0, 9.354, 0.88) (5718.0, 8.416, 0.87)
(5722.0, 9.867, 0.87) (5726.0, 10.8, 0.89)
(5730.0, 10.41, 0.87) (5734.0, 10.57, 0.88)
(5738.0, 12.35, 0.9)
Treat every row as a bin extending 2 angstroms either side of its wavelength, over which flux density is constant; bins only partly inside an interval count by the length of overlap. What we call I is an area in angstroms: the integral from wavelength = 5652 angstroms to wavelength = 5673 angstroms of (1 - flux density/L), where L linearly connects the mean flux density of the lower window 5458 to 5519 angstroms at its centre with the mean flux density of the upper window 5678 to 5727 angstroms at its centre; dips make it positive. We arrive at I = 2.4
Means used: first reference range 10.2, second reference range 10.3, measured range 9.09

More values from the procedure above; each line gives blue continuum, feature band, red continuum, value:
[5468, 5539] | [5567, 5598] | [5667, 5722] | -1.04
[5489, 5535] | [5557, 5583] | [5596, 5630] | 1.28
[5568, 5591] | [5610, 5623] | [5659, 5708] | -1.35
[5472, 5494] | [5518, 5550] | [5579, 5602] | -0.85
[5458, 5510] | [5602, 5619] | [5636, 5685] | -3.22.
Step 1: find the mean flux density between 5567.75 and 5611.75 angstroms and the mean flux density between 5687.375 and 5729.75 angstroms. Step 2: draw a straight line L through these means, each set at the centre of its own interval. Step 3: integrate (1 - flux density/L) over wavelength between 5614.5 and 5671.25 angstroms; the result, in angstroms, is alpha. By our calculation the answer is 3.7 angstroms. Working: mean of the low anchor 10.8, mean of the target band 9.91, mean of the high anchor 10.3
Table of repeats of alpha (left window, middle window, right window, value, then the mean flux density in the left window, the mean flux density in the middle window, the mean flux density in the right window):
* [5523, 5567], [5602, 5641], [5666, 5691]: -2.8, 10.7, 10.8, 9.65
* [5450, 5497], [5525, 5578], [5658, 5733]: -1.9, 10.4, 10.6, 9.9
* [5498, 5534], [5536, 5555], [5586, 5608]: -1.1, 10.2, 11.2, 11.1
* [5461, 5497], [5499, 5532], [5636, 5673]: -0.2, 10.2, 10.2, 9.65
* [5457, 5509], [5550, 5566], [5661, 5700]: -1.0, 10.2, 10.6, 9.63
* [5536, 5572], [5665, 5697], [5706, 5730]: 1.4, 10.7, 9.75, 10.1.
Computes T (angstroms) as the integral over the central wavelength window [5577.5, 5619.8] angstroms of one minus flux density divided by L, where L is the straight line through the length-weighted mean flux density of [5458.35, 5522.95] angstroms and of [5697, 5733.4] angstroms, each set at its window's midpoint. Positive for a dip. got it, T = -3.4 angstroms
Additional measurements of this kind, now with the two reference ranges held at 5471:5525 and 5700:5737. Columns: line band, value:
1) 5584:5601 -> -1.1 angstroms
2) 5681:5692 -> -0.3 angstroms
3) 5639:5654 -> 0.1 angstroms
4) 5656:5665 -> 1.3 angstroms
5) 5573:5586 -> 0.3 angstroms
